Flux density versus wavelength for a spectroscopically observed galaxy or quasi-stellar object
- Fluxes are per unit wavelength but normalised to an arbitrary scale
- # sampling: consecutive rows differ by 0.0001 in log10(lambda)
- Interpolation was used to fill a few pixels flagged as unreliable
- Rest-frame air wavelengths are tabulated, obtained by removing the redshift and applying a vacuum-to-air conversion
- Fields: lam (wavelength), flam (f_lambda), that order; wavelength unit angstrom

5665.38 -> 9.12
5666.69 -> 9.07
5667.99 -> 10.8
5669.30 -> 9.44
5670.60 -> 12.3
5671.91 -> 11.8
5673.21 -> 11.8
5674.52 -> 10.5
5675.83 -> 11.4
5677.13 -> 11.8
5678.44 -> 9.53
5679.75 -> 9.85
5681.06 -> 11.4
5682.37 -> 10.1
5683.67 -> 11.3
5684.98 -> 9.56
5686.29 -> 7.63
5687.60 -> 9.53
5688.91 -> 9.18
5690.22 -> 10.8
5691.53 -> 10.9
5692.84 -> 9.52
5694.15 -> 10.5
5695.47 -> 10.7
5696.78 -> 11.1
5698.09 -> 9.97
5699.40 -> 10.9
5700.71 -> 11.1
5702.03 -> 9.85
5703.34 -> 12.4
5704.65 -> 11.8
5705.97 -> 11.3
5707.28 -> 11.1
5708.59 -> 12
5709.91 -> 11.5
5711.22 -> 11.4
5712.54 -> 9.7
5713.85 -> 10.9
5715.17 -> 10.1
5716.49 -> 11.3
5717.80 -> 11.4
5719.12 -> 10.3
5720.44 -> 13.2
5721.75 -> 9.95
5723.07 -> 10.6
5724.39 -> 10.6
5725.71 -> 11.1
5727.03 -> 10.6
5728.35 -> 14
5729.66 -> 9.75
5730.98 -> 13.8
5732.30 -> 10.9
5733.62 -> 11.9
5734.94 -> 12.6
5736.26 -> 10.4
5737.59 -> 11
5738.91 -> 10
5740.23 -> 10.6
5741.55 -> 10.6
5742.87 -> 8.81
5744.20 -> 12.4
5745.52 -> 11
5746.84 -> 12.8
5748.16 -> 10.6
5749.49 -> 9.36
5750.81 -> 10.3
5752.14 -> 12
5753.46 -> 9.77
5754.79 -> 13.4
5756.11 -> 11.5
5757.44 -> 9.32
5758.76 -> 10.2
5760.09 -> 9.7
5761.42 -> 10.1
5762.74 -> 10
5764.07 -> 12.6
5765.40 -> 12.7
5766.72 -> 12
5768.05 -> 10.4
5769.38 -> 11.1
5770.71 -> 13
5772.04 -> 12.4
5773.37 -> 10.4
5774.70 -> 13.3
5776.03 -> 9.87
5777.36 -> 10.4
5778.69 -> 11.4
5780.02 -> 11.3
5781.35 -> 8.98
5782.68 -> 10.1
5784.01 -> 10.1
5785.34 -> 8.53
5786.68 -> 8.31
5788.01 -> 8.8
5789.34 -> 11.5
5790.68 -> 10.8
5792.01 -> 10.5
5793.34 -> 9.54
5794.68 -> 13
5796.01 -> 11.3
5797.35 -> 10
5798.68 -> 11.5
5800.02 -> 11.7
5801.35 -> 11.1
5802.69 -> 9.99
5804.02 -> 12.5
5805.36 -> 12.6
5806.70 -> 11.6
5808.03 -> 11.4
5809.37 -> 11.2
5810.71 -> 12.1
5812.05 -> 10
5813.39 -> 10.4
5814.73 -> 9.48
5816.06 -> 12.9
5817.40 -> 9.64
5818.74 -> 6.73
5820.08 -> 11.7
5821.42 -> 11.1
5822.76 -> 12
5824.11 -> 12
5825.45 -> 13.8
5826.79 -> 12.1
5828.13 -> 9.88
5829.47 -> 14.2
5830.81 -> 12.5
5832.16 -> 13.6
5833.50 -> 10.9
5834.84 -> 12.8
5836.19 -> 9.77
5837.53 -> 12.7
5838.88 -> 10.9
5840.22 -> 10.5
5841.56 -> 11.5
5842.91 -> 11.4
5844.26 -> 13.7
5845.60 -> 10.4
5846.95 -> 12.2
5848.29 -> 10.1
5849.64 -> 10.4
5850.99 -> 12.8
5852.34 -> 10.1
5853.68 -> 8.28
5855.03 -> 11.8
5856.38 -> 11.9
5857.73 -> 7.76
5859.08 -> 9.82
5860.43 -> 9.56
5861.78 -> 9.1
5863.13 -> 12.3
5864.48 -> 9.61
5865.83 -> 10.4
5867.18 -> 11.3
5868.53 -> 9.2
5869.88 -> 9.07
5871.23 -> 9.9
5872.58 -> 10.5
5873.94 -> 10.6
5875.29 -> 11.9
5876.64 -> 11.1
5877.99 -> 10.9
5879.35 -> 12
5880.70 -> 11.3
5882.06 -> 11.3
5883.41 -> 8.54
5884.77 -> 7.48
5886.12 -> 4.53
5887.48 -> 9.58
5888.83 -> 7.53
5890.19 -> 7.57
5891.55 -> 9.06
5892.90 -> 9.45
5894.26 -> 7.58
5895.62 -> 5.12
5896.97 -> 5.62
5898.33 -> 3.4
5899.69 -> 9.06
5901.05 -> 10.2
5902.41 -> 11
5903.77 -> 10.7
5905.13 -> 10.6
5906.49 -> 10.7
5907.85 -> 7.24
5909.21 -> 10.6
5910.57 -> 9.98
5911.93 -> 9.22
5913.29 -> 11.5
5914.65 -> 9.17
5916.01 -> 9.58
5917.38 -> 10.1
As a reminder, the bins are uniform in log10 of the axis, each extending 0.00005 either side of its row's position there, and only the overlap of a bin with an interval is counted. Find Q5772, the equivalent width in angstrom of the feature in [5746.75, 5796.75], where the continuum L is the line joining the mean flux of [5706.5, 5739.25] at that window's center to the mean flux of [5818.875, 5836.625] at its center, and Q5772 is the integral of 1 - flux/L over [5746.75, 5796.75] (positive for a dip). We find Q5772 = 3.16 angstrom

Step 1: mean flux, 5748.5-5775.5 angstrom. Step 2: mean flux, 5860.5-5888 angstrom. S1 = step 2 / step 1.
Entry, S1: 0.90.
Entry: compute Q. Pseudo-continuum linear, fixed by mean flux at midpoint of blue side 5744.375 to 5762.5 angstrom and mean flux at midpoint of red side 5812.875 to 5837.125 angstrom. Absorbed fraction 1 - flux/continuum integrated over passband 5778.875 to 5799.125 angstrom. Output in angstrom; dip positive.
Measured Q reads 1.5 angstrom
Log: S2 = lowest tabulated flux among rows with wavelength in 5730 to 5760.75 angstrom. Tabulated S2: 8.81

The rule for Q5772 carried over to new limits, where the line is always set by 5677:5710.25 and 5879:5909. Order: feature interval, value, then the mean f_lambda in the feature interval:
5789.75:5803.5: -2.03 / 11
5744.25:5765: -1.97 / 10.9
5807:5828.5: -3.92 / 11.1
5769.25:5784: -1.99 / 11.1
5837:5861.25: -4.84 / 10.9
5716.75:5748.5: -3.22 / 11.2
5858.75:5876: -2.71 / 10.3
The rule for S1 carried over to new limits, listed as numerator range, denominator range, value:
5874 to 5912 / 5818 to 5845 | 0.78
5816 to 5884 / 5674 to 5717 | 1.03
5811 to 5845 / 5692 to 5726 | 1.05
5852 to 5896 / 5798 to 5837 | 0.84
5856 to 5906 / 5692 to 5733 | 0.84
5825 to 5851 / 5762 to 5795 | 1.09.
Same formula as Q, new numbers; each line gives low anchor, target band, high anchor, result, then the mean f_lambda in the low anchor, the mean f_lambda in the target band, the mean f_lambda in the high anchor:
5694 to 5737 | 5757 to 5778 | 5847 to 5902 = -1.0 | 11.2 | 11.1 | 9.48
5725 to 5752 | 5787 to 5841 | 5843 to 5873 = -2.7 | 11.1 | 11.3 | 10.5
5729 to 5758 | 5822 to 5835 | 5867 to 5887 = -2.5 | 11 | 12.4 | 9.94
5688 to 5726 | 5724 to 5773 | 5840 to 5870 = -1.7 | 10.9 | 11.2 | 10.6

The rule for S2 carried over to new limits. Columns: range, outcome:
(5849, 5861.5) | 7.76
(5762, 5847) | 6.73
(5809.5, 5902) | 3.4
